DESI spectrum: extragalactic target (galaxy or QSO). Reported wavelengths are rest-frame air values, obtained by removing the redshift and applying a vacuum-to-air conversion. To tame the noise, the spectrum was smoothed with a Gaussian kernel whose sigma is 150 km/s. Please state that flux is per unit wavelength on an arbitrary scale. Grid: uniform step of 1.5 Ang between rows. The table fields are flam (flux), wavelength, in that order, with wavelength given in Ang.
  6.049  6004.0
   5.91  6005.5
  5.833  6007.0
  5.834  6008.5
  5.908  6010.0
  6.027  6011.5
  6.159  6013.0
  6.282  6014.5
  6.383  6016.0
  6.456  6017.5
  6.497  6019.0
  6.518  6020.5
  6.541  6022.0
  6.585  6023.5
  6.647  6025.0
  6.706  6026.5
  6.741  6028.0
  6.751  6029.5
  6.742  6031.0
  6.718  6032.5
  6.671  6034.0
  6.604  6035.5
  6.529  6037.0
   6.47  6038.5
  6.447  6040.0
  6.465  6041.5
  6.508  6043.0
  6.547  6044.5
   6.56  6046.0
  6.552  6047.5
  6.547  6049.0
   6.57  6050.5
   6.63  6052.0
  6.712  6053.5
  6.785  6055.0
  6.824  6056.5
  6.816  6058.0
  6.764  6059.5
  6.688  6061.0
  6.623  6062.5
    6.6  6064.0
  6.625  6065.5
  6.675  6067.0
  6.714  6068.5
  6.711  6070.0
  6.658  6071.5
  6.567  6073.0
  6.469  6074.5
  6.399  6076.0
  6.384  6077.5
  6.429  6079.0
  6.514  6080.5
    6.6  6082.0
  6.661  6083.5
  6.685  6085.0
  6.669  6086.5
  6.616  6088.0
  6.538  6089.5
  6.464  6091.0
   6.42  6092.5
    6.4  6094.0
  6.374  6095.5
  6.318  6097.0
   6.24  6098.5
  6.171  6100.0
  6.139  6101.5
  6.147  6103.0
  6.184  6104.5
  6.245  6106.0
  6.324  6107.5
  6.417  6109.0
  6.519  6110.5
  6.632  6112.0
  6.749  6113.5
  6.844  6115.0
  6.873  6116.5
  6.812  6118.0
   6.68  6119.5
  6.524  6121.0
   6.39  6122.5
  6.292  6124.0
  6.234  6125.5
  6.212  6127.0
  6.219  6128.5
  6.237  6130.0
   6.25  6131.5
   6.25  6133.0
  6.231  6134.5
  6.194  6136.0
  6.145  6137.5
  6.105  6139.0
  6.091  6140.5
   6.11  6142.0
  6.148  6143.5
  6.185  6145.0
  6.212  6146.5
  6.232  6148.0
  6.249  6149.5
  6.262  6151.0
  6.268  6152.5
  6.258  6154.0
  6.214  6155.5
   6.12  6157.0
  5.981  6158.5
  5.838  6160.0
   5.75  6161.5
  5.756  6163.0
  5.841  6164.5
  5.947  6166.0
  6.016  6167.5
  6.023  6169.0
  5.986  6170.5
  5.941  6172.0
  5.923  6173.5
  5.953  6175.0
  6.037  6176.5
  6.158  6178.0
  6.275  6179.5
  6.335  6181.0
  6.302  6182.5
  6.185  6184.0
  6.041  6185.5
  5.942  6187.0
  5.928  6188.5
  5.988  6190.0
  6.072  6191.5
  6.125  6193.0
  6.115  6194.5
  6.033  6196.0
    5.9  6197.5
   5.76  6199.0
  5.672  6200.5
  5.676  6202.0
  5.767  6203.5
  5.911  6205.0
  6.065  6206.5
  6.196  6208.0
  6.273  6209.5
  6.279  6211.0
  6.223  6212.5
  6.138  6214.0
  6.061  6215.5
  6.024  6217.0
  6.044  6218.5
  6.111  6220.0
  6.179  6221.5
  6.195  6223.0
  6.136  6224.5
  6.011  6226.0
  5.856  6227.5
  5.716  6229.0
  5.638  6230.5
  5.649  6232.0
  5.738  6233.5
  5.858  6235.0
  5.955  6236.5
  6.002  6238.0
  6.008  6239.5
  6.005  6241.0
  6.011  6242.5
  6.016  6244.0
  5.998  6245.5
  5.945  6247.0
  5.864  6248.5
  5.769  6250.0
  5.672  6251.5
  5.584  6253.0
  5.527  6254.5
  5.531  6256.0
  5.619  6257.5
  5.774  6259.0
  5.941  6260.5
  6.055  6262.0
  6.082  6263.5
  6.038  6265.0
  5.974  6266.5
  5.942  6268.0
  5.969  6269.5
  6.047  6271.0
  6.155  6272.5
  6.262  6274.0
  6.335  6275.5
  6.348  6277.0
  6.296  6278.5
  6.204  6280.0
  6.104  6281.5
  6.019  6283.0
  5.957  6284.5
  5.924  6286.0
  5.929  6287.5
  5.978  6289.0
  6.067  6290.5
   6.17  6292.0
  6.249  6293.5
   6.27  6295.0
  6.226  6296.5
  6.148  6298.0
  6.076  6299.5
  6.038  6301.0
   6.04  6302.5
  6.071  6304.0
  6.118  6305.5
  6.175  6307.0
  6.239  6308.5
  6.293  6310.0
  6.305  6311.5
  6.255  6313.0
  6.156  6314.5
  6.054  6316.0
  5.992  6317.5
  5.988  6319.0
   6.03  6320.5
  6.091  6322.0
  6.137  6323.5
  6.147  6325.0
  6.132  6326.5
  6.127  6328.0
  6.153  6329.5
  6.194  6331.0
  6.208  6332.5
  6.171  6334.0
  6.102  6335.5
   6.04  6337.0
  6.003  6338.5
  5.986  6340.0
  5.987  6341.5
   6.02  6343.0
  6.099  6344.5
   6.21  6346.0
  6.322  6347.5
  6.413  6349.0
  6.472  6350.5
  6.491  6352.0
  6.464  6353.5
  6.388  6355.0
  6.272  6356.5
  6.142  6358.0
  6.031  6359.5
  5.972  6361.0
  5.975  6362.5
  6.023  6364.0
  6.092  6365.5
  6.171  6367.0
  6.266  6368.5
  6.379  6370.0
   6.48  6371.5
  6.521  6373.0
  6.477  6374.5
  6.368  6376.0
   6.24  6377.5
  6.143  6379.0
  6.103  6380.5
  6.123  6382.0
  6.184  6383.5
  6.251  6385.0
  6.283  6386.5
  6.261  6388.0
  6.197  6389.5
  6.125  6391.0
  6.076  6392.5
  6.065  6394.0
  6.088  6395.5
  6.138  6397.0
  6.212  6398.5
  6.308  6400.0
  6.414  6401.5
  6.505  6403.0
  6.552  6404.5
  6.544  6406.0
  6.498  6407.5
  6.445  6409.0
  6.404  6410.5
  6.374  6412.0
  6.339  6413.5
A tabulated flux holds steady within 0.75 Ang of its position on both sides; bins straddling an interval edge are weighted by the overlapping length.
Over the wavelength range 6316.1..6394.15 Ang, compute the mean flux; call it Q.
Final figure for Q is 6.18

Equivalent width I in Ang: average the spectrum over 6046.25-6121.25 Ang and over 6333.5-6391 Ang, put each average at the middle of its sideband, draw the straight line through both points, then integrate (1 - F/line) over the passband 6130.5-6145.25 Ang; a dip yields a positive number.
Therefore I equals 0.7 Ang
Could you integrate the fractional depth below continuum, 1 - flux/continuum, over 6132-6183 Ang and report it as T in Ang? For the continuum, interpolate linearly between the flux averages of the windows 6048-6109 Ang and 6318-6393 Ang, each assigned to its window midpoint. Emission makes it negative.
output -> 2.61 Ang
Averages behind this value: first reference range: 6.52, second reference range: 6.19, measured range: 6.1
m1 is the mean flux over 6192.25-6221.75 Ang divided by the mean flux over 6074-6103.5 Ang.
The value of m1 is 0.9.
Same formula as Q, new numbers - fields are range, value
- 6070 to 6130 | 6.46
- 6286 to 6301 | 6.11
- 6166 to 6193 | 6.06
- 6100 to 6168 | 6.25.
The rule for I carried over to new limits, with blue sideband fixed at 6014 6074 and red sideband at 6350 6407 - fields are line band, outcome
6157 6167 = 0.9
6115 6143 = 0.8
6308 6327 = 0.6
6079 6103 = 0.4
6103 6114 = 0.2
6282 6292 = 0.6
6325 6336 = 0.3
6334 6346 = 0.5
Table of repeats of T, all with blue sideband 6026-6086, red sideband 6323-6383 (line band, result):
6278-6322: 1.13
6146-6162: 0.86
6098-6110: 0.57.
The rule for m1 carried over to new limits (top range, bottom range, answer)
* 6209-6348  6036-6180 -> 0.95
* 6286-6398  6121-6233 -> 1.02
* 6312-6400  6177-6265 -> 1.04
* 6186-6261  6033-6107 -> 0.91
